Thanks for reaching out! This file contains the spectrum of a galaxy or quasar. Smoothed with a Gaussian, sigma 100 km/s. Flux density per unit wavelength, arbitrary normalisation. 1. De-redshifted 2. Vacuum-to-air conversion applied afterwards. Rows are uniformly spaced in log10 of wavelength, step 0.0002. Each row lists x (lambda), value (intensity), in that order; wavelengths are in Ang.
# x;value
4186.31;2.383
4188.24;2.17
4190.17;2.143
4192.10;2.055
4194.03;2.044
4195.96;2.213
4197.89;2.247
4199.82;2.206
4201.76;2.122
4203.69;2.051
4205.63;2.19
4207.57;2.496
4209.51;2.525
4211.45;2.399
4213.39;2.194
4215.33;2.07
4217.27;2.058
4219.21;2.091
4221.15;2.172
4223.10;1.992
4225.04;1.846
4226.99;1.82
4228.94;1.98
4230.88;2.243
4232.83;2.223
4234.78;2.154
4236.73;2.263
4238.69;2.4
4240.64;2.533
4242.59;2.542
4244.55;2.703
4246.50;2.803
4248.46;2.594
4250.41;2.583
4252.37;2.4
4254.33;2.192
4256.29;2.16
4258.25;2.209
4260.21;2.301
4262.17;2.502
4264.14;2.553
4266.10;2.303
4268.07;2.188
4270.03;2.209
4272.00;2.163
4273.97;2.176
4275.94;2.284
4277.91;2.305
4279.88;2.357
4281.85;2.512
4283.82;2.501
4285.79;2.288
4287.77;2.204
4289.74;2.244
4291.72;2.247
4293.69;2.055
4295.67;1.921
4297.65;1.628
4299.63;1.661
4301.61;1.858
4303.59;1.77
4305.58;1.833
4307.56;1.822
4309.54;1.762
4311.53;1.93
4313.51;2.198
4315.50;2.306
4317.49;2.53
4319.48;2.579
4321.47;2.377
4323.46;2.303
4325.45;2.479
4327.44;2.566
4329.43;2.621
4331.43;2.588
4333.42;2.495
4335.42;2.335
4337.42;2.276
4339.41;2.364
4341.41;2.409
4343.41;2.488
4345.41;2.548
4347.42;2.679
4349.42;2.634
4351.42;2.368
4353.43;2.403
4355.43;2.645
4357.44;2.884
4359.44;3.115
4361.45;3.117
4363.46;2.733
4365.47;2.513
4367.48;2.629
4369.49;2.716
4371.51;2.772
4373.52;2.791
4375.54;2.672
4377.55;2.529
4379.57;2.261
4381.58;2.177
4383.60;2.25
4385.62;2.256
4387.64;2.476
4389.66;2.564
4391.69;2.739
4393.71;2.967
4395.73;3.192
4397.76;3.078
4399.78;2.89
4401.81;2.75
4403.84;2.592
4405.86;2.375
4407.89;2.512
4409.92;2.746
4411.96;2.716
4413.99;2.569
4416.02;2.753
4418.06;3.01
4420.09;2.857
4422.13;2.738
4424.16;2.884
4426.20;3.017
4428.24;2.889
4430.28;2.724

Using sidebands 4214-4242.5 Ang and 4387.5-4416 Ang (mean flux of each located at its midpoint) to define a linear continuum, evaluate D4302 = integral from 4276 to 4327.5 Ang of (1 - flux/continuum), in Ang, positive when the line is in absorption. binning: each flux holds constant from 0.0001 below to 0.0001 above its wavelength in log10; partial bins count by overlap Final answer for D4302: 5.1 Ang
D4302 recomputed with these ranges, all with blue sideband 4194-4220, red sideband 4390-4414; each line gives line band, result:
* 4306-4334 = 2.4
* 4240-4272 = -0.9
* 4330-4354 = 1.1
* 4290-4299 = 1.8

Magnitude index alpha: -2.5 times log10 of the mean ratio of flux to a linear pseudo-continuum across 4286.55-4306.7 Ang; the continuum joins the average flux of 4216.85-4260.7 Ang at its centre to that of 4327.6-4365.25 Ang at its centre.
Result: 0.25 mag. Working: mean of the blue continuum 2.28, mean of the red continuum 2.59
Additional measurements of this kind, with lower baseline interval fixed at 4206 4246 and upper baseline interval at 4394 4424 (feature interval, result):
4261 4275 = 0.03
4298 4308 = 0.36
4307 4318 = 0.20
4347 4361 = -0.03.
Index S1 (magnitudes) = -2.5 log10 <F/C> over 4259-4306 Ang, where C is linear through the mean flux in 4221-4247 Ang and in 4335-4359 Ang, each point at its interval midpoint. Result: 0.09 mag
